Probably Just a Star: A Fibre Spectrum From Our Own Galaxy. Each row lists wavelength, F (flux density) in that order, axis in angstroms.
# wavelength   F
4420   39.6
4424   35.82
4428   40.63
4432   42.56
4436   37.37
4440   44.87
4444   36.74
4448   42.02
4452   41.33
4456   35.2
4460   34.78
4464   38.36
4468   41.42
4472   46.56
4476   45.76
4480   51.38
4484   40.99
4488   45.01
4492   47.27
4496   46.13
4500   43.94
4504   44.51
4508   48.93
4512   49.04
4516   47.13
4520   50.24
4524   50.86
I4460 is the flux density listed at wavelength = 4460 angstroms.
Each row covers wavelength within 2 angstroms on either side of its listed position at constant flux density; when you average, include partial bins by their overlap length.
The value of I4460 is 34.78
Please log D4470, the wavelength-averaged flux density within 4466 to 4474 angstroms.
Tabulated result 44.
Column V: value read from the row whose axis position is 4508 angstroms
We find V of 48.93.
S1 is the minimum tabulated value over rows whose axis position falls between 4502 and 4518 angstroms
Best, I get 44.51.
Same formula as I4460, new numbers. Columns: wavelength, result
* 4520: 50.24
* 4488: 45.01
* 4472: 46.56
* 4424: 35.82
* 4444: 36.74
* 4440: 44.87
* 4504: 44.51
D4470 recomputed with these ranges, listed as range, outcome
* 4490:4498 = 46.7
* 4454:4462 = 35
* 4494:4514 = 46.5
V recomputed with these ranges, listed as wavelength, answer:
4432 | 42.56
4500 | 43.94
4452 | 41.33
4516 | 47.13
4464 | 38.36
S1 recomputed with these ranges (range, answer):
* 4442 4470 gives 34.78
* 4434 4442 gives 37.37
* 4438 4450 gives 36.74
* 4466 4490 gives 40.99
